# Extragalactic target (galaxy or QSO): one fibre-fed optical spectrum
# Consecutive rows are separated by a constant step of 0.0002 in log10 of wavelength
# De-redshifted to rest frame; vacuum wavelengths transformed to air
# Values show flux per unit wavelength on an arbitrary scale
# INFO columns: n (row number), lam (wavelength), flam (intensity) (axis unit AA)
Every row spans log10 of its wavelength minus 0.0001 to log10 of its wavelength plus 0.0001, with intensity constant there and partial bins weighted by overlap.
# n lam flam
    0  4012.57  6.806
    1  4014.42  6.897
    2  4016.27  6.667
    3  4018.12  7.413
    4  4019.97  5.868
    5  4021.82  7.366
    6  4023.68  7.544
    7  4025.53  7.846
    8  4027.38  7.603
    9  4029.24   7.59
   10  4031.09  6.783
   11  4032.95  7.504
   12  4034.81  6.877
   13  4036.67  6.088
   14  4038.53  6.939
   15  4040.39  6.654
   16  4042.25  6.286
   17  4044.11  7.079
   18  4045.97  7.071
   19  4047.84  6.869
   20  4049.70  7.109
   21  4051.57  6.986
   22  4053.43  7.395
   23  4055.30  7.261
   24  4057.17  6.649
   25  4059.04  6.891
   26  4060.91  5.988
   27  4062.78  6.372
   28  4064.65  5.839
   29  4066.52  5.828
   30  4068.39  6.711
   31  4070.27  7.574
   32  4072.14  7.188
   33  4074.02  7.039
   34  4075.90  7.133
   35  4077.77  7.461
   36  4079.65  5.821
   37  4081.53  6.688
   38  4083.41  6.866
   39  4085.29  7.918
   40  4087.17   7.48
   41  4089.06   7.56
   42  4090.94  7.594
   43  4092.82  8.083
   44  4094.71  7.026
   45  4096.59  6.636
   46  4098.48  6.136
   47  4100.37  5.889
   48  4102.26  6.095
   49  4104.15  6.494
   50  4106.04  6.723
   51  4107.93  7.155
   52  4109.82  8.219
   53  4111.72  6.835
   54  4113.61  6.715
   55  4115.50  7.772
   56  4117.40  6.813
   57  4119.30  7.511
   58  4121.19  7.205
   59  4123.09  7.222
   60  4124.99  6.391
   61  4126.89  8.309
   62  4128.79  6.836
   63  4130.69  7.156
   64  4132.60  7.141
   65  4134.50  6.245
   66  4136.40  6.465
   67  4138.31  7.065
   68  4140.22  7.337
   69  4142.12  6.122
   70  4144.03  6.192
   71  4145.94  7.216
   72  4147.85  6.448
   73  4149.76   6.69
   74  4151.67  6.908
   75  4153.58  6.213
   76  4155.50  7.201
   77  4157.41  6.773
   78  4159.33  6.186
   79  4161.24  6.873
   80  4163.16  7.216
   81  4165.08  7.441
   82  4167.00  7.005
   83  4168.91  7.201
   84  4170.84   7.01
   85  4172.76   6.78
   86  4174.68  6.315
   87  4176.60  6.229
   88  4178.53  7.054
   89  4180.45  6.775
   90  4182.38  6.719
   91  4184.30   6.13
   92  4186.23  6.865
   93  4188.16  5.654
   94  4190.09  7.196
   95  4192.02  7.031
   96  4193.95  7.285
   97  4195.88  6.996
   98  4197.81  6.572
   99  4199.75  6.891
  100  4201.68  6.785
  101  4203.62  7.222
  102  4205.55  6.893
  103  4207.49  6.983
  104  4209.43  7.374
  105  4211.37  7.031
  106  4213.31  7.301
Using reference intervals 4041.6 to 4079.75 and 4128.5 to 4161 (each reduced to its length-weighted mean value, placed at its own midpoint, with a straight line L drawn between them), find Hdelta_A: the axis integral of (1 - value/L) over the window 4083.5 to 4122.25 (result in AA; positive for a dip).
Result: -1.8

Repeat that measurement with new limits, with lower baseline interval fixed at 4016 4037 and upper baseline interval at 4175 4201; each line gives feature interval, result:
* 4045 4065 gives 0.76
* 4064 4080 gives 0.54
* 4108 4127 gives -0.96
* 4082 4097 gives -0.92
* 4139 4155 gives 0.37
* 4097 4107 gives 0.94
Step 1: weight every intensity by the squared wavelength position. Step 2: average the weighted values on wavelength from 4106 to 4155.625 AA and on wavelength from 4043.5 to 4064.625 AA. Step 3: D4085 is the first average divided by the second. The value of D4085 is 1.1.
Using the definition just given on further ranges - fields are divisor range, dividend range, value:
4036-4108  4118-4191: 1.04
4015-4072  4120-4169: 1.05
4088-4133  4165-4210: 1.00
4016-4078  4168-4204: 1.05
